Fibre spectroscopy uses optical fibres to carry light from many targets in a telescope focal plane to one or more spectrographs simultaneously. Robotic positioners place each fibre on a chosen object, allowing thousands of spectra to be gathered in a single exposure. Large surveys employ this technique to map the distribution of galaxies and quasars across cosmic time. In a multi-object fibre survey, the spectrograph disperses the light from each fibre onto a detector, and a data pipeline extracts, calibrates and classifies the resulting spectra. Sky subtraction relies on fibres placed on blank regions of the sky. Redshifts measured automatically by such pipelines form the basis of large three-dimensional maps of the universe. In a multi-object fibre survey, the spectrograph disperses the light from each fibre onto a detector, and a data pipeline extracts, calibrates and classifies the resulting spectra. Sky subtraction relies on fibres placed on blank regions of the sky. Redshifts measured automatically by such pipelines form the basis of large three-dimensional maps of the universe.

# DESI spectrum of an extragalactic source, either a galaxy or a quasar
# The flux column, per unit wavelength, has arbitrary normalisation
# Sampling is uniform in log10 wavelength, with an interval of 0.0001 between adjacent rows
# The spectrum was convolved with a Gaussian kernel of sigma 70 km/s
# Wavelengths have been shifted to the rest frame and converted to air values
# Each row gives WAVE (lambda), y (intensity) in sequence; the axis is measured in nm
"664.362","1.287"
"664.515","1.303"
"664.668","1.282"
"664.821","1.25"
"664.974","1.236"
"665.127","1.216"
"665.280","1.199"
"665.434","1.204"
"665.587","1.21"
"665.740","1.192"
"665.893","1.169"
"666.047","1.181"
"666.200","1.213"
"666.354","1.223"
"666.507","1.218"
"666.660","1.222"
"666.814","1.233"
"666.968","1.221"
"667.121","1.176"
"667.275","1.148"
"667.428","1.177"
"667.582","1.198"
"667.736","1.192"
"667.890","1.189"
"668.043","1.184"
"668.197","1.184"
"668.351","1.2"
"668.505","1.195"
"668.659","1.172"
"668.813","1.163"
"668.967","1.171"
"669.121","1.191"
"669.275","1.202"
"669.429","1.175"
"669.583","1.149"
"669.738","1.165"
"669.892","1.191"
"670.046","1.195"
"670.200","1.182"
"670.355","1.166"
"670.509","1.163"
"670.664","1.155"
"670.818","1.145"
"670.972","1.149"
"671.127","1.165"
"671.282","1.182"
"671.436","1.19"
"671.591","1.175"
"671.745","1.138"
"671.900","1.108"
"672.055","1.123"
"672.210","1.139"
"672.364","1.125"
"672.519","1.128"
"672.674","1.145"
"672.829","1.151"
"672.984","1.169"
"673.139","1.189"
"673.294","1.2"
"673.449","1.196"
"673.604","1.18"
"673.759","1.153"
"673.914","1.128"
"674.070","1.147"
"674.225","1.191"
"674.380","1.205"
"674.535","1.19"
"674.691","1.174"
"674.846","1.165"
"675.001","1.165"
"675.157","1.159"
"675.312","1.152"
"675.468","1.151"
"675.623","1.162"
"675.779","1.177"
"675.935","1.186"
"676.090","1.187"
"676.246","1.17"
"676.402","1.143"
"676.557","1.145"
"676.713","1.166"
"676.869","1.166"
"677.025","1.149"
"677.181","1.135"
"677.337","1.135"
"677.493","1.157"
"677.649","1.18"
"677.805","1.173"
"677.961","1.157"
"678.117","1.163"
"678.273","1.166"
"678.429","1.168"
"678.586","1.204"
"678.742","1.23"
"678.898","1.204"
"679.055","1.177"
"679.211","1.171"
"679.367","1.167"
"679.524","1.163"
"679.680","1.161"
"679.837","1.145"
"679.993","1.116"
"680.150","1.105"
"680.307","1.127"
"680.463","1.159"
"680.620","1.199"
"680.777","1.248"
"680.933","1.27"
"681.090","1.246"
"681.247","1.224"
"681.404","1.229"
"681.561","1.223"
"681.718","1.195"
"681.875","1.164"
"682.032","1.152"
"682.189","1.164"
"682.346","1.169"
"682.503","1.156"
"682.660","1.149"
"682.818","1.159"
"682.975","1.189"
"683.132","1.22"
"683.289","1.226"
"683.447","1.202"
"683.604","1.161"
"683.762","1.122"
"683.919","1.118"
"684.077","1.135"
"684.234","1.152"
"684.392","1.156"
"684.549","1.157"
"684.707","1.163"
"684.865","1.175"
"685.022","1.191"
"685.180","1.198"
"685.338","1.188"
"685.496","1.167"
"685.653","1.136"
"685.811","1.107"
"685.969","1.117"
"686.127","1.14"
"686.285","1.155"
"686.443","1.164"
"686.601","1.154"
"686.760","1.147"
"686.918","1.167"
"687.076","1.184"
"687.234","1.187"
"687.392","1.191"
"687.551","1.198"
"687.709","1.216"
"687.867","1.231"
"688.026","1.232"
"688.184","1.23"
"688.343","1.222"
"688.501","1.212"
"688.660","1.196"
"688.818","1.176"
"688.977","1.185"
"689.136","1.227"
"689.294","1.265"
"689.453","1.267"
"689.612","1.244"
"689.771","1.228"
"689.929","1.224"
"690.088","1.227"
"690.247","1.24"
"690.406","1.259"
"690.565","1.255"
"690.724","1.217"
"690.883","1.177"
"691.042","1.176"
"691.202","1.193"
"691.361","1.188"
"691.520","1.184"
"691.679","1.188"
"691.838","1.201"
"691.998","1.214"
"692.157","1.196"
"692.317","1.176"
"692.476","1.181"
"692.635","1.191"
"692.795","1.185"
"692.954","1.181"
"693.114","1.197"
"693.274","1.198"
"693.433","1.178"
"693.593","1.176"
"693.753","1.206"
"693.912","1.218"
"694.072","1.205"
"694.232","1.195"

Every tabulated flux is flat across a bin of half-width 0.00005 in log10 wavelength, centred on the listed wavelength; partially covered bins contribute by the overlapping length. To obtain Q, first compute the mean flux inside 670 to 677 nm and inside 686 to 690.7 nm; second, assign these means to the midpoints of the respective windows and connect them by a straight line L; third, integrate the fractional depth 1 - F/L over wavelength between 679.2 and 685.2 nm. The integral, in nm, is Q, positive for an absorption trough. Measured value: 0.07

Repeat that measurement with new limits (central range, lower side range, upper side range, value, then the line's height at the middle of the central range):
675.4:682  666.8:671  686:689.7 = 0.078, 1.19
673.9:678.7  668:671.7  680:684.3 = 0.045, 1.18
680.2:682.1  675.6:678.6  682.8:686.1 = -0.062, 1.16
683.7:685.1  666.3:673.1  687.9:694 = 0.053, 1.2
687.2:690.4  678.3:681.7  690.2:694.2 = -0.069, 1.2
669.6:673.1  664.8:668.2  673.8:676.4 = 0.076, 1.18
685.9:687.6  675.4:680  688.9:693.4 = 0.045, 1.2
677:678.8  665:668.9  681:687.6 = 0.019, 1.18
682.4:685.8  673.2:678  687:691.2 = 0.091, 1.2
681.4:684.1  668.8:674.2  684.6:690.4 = 0.026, 1.18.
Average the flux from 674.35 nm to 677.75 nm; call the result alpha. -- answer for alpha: 1.16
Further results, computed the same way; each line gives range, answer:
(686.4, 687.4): 1.17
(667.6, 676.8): 1.17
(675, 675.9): 1.16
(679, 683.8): 1.18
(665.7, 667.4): 1.2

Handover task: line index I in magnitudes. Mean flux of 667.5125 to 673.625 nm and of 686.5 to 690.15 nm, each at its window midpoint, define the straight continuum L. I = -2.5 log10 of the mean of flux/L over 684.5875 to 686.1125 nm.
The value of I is 0.04 mag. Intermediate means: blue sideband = 1.17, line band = 1.16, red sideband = 1.21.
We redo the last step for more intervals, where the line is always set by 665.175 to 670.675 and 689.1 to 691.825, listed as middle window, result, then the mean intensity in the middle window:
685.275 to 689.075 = 0.03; 1.18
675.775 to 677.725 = 0.04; 1.16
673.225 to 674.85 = 0.02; 1.18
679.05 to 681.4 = 0.02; 1.18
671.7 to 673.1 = 0.05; 1.14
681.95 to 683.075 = 0.04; 1.16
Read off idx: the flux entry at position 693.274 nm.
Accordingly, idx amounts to 1.198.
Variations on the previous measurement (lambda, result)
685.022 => 1.191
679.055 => 1.177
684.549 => 1.157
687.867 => 1.231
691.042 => 1.176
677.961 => 1.157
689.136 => 1.227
